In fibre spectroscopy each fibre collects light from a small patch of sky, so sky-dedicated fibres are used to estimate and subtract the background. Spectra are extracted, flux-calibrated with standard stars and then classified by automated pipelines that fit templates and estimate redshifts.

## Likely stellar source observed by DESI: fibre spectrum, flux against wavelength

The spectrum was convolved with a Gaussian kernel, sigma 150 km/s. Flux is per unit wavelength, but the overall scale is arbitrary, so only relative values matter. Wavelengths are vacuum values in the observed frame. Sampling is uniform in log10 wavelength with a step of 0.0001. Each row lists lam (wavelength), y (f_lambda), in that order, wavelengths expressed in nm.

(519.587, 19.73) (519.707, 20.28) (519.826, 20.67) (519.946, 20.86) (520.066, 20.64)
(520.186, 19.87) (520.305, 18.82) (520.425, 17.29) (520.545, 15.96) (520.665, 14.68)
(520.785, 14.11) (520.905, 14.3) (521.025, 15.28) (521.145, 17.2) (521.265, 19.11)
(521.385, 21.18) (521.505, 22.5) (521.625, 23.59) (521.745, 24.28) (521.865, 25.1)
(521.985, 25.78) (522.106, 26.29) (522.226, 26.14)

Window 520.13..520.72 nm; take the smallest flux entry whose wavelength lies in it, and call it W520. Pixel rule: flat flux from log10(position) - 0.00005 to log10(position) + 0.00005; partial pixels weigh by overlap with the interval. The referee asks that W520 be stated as 14.68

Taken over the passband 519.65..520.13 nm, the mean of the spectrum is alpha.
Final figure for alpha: 20.6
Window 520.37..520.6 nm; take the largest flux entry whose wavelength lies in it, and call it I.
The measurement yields 17.29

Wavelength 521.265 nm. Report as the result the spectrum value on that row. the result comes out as 19.11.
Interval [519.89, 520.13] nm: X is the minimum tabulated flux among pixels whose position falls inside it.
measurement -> 20.64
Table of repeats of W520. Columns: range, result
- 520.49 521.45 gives 14.11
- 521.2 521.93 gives 19.11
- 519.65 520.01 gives 20.28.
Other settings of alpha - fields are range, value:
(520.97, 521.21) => 16.3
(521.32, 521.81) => 22.9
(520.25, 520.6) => 17.3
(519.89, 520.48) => 19.5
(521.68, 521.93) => 24.7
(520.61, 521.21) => 15.1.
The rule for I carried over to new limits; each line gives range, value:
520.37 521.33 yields 19.11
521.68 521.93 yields 25.1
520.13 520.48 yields 19.87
